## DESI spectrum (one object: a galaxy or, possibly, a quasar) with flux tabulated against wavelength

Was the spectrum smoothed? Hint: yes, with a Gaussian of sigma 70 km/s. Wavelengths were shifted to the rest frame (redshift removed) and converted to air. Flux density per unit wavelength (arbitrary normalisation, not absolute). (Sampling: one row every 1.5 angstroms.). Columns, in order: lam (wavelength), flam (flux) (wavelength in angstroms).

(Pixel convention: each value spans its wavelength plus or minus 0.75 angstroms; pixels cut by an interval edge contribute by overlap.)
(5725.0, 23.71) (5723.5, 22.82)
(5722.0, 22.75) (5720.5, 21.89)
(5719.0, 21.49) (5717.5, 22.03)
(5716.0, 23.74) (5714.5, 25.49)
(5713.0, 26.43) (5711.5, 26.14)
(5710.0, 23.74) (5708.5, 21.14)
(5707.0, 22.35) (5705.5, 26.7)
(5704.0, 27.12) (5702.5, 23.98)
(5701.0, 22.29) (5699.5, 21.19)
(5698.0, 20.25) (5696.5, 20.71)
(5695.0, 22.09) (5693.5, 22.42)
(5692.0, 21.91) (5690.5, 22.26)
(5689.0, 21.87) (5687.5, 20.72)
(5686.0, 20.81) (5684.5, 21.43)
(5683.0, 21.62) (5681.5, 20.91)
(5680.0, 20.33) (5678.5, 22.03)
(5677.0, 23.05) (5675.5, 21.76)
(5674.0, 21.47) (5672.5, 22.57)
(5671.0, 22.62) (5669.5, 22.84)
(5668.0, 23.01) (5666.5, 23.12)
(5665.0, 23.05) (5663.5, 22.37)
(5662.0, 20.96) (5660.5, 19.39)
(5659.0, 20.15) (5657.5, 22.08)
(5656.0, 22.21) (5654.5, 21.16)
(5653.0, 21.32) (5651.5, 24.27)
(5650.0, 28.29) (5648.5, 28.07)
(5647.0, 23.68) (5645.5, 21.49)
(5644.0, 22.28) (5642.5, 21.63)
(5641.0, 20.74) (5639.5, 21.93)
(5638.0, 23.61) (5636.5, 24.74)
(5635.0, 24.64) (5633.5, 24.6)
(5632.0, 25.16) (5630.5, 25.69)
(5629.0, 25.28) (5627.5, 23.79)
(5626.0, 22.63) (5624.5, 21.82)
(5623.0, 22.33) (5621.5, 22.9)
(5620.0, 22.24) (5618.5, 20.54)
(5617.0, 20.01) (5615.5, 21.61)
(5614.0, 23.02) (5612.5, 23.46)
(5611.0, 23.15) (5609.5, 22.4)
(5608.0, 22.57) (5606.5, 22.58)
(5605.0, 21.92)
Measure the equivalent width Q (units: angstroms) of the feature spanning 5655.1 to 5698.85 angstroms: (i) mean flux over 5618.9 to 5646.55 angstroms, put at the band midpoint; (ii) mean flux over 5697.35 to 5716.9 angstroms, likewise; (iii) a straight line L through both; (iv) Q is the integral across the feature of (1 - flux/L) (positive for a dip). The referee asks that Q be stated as 3.48 angstroms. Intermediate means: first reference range 23.2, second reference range 23.9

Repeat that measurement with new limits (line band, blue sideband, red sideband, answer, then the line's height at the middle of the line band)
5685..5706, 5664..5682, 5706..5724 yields 0.4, 22.9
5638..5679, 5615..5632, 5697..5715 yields 1.2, 23.2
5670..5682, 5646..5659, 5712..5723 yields 0.9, 23.6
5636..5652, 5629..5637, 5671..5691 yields 0.4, 24.2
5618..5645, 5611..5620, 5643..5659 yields -0.8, 22.5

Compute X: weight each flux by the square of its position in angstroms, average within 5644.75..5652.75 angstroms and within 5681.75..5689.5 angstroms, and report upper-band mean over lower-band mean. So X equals 0.86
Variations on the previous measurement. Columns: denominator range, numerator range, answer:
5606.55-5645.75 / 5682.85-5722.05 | 1.02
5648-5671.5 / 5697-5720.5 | 1.05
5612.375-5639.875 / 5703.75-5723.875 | 1.06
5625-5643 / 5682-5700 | 0.92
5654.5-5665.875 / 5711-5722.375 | 1.13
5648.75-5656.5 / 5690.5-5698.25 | 0.92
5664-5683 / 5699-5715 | 1.11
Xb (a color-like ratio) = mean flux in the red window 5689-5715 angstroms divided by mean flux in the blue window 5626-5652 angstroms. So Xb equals 0.97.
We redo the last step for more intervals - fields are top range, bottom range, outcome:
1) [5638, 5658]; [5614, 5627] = 1.05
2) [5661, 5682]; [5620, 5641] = 0.94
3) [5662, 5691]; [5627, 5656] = 0.92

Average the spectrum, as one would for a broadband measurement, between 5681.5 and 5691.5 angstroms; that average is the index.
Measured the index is 21.4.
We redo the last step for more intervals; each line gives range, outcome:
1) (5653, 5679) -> 22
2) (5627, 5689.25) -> 22.7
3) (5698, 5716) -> 24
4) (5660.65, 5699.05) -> 21.8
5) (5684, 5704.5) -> 22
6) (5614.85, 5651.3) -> 23.3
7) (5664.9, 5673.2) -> 22.9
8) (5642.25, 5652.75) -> 24.2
